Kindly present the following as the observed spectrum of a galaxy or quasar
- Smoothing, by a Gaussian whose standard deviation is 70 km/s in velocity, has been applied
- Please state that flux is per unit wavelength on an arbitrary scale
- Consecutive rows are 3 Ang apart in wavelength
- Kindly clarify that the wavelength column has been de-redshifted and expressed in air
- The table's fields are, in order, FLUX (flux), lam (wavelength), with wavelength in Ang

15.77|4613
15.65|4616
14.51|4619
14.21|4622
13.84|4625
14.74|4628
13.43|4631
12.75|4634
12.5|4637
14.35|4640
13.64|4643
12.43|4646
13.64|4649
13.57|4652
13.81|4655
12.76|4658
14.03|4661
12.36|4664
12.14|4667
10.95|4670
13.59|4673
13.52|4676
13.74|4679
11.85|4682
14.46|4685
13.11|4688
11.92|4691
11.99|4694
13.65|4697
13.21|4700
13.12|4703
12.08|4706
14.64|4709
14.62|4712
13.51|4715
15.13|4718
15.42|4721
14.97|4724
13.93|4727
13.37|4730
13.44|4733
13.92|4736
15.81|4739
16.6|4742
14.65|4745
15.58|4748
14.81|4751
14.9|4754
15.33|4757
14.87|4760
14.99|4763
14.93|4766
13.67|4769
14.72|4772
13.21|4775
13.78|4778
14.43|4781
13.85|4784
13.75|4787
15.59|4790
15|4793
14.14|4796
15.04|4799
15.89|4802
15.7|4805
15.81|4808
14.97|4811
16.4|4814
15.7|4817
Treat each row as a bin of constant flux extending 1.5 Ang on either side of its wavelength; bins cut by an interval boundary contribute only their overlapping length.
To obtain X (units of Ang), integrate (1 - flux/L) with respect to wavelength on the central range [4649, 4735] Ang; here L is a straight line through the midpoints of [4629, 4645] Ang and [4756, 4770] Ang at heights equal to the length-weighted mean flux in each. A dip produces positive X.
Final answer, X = 3.56 Ang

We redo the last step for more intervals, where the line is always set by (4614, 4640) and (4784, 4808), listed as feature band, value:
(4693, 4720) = 1.6 Ang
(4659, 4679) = 2.0 Ang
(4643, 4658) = 0.9 Ang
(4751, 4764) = -0.2 Ang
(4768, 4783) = 0.9 Ang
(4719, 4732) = 0.2 Ang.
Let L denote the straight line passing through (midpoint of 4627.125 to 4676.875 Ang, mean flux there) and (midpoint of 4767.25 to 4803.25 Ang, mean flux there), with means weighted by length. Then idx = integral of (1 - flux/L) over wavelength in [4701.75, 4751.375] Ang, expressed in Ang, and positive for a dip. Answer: -2.06 Ang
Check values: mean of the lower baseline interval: 13.2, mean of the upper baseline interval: 14.4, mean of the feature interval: 14.4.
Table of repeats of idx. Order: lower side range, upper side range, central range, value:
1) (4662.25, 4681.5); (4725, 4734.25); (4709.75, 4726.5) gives -1.51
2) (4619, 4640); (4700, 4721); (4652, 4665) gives 0.44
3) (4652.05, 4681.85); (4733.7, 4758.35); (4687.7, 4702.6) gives 1.05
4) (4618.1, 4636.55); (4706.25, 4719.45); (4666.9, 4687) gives 1.59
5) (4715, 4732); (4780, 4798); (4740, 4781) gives -0.89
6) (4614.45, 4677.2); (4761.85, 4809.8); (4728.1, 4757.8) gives -1.10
